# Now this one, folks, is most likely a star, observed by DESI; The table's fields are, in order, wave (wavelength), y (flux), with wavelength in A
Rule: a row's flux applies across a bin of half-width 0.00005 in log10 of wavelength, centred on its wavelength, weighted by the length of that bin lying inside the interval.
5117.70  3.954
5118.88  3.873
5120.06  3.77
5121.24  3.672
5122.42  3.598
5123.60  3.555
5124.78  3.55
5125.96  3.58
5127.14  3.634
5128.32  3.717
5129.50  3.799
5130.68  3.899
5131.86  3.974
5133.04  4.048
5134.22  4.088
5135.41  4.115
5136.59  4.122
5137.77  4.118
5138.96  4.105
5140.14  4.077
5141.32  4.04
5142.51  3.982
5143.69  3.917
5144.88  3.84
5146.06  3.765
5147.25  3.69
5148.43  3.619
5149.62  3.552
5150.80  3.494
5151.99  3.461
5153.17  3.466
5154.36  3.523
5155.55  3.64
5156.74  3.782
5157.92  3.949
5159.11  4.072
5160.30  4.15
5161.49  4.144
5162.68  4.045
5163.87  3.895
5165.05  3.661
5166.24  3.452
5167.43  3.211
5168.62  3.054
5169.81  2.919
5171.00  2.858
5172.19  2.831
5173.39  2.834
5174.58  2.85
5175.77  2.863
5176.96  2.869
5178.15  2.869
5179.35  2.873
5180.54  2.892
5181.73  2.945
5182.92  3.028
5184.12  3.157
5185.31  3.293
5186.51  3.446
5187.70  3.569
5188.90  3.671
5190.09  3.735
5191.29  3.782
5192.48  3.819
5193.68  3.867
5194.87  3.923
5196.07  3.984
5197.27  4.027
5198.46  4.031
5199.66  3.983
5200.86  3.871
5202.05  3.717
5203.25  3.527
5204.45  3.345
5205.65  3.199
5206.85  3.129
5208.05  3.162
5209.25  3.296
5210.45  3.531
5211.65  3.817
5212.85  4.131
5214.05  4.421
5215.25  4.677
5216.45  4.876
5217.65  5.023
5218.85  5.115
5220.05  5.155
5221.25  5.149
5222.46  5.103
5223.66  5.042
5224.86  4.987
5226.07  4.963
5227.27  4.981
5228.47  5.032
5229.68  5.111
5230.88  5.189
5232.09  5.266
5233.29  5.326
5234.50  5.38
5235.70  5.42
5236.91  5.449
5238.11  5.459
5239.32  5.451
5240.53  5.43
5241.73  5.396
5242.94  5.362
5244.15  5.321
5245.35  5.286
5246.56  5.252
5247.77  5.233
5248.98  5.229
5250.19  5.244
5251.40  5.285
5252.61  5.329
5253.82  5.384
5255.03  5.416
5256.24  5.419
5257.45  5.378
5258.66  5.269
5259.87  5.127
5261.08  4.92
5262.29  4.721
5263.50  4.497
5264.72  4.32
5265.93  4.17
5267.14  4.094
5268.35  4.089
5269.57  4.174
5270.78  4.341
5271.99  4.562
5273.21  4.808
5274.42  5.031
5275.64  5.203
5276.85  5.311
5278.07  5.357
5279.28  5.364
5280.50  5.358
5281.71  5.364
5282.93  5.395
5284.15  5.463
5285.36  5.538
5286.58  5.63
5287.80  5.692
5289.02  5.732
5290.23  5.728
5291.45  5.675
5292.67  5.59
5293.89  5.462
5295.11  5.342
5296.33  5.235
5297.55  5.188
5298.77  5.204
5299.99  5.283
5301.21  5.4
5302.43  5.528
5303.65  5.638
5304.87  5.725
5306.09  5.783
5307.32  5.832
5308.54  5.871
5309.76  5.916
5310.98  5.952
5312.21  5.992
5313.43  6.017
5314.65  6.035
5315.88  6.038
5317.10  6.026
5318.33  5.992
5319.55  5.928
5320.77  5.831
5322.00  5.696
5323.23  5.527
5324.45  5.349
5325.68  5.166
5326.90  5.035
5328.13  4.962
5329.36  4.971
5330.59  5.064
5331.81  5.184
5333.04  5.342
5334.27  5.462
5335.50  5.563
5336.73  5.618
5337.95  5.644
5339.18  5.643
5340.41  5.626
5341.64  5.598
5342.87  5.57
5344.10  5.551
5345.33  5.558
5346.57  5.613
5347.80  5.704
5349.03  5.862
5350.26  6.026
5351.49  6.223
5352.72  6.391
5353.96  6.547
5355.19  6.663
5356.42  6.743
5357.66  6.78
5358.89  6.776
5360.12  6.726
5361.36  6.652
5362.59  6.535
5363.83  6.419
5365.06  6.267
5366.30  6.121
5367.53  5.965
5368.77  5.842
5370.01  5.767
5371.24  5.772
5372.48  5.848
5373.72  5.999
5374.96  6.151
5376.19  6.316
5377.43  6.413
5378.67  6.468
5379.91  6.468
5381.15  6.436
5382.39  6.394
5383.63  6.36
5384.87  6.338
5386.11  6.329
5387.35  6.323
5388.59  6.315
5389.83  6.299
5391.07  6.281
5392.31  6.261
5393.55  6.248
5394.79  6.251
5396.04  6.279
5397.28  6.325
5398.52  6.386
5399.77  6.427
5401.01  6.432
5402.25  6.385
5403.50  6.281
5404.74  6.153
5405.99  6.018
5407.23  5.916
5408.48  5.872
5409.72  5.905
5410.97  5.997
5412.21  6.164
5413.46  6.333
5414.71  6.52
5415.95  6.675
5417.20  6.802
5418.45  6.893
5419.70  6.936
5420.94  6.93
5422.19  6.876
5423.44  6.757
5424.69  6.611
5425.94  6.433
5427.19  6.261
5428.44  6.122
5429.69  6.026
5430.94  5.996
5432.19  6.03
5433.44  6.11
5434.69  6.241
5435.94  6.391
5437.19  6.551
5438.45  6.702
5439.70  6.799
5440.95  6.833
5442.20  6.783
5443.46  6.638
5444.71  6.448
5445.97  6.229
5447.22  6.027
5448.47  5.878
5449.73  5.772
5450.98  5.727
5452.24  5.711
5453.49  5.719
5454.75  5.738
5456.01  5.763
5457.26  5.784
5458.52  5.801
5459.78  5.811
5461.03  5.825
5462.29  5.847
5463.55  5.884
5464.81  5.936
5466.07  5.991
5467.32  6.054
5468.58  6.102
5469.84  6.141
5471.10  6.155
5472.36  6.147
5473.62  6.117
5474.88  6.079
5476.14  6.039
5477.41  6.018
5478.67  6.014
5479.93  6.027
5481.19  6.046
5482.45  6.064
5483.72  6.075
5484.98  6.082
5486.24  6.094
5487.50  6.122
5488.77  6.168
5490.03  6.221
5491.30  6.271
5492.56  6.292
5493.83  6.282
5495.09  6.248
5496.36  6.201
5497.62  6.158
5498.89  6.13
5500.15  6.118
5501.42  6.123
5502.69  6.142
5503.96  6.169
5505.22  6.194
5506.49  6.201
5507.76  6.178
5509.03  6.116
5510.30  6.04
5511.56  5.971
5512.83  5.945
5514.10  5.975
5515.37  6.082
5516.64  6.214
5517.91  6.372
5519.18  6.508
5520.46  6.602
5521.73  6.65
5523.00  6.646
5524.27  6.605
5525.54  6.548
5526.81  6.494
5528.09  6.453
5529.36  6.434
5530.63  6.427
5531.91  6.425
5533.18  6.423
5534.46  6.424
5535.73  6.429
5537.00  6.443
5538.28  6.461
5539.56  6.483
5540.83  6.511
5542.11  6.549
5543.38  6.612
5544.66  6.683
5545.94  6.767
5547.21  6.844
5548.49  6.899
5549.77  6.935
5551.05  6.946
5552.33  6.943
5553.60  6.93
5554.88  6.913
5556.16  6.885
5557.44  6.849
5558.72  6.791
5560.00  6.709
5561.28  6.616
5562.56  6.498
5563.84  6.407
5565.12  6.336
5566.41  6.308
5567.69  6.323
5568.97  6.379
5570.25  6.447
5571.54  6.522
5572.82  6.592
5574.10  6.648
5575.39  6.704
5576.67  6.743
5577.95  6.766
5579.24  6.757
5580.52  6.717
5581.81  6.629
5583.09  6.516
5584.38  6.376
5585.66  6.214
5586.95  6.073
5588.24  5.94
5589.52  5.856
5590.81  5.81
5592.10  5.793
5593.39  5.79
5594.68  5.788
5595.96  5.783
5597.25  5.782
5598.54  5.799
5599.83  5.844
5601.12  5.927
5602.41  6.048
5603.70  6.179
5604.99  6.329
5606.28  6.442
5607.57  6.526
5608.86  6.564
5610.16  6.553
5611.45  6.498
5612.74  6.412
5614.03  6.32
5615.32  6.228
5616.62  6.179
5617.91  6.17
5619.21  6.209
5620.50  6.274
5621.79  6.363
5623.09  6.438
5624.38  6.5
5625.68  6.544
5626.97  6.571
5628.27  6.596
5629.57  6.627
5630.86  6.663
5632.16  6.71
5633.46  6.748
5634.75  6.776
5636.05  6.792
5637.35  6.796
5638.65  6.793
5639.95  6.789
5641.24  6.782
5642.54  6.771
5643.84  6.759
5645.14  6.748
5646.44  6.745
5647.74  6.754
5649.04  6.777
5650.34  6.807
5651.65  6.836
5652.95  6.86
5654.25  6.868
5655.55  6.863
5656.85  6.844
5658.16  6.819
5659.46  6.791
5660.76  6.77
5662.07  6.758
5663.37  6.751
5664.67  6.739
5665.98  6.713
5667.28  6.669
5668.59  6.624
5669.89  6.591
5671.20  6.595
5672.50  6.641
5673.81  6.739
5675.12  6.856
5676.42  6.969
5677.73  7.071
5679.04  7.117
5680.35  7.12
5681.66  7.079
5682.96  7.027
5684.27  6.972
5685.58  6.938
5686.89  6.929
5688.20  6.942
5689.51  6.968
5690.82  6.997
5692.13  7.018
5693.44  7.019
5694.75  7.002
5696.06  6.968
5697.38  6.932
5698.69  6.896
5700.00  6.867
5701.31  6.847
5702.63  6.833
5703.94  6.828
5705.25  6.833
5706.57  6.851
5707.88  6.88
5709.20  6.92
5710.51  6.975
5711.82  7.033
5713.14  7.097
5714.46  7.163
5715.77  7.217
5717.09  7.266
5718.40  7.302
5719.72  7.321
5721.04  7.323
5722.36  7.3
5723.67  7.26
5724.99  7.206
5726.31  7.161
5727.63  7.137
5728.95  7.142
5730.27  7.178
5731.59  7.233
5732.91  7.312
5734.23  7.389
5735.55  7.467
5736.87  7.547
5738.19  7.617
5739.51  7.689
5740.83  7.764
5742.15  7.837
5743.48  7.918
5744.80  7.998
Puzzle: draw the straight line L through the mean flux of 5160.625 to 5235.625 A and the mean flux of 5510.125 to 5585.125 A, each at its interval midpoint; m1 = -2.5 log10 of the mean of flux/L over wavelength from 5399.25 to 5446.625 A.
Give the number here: -0.14 mag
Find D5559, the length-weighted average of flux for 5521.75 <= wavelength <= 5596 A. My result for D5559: 6.5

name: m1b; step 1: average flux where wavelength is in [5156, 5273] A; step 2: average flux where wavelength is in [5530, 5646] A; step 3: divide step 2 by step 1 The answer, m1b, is 1.5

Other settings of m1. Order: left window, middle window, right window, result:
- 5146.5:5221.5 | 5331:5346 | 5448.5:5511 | -0.13 mag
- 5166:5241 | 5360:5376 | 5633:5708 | -0.22 mag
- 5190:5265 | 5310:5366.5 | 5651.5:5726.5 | -0.12 mag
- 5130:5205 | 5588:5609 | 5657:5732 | 0.06 mag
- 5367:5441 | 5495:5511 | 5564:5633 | 0.03 mag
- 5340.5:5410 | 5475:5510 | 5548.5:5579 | 0.06 mag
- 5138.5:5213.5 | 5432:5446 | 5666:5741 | -0.22 mag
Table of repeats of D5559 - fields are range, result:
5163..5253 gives 4.19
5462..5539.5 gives 6.21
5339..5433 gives 6.26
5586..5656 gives 6.41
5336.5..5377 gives 6.08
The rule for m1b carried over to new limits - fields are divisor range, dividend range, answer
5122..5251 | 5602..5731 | 1.68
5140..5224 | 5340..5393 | 1.67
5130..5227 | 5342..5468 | 1.65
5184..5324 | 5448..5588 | 1.28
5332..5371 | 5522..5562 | 1.11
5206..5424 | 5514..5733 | 1.19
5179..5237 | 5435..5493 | 1.46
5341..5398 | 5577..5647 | 1.03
